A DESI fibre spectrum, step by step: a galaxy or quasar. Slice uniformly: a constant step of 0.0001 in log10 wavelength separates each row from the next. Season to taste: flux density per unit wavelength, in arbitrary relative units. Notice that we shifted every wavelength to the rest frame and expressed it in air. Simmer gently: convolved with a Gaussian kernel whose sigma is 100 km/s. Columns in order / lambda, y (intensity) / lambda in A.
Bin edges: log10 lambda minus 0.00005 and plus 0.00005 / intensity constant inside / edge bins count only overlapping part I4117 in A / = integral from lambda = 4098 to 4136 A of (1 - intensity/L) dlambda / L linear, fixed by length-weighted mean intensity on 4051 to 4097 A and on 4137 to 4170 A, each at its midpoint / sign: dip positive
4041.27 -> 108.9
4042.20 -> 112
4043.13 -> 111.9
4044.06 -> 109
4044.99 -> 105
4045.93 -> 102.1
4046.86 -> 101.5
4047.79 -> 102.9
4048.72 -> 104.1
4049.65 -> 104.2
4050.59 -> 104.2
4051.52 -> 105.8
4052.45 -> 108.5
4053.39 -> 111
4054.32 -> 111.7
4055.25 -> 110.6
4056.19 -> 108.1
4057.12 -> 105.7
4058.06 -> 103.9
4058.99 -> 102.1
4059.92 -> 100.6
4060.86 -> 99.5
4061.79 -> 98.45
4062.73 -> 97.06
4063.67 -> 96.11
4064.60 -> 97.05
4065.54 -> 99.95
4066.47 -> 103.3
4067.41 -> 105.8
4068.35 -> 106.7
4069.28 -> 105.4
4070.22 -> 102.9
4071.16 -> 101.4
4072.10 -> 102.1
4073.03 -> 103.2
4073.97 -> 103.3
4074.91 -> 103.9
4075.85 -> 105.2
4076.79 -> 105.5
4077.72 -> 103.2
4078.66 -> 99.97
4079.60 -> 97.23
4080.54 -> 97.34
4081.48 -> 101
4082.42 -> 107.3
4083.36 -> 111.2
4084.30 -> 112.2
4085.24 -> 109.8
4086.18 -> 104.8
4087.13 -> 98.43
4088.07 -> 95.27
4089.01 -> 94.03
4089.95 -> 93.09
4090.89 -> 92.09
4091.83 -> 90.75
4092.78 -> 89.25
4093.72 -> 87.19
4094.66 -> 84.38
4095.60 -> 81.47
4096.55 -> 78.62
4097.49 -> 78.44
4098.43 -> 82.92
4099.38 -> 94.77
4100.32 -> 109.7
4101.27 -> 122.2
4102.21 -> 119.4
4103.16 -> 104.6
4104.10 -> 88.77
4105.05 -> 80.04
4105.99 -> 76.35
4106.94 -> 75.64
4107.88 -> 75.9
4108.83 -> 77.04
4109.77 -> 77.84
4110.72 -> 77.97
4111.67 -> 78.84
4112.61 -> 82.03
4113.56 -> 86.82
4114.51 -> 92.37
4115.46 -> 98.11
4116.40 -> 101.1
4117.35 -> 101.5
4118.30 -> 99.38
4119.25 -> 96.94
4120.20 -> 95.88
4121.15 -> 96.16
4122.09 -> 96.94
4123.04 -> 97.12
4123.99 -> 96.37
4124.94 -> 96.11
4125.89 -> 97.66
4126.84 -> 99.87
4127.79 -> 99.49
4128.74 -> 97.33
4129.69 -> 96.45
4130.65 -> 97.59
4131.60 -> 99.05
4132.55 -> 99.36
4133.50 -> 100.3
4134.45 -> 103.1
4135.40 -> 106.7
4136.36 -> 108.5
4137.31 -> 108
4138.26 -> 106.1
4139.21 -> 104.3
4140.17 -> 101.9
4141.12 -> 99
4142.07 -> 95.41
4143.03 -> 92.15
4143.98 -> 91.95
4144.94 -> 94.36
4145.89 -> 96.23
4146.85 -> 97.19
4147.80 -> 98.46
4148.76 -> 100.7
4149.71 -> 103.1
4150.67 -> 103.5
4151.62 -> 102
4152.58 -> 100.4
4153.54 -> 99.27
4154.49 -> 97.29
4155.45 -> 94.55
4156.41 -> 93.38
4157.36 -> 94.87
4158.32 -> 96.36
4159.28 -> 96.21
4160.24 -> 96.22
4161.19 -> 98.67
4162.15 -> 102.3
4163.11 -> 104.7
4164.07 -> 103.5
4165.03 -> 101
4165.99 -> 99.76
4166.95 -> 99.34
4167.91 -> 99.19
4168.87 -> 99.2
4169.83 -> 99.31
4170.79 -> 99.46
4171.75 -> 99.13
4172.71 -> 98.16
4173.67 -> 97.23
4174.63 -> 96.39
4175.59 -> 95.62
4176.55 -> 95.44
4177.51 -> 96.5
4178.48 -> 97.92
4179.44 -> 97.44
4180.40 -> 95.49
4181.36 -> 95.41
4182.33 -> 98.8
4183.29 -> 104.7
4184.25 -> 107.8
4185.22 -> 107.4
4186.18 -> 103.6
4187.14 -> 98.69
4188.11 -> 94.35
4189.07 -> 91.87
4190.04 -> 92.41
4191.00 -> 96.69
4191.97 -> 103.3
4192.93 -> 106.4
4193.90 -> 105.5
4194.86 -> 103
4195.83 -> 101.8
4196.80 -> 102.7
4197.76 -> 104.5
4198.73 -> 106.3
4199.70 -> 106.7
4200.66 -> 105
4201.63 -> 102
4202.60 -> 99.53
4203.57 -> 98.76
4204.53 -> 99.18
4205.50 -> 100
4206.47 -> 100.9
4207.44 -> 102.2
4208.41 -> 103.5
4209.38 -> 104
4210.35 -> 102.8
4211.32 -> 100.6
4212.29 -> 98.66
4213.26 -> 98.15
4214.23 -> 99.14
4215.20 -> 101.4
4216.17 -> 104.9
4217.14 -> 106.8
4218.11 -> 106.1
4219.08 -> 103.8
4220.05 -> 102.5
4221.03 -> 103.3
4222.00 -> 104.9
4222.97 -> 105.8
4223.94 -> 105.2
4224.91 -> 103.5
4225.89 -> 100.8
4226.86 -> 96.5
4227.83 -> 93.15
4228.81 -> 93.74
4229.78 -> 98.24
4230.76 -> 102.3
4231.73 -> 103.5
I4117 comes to 2.0 A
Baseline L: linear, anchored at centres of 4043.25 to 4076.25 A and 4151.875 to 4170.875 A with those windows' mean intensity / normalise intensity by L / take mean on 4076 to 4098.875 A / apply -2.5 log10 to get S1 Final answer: 0.07 mag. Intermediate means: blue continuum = 104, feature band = 95.8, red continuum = 98.7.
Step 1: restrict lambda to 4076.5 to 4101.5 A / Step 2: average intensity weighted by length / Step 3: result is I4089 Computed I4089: 96.8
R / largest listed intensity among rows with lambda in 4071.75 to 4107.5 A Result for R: 122.2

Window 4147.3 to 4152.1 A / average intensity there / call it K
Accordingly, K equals 102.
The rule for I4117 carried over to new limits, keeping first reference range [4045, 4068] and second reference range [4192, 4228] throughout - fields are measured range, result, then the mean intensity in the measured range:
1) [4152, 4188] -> 1.4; 98.9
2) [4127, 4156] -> 0.9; 99.8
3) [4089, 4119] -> 3.9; 89.8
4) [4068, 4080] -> 0.0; 103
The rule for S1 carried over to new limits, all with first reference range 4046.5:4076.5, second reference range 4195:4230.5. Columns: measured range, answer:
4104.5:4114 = 0.29 mag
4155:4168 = 0.04 mag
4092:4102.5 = 0.11 mag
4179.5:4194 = 0.02 mag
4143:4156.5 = 0.05 mag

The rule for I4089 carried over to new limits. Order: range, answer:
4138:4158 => 98.3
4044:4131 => 97.9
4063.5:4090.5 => 102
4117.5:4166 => 99.1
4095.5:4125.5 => 91.3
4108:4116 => 83.7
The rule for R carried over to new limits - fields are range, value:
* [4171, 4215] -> 107.8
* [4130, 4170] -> 108.5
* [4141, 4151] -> 103.5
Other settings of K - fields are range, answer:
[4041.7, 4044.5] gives 111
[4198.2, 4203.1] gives 104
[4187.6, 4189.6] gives 92.8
